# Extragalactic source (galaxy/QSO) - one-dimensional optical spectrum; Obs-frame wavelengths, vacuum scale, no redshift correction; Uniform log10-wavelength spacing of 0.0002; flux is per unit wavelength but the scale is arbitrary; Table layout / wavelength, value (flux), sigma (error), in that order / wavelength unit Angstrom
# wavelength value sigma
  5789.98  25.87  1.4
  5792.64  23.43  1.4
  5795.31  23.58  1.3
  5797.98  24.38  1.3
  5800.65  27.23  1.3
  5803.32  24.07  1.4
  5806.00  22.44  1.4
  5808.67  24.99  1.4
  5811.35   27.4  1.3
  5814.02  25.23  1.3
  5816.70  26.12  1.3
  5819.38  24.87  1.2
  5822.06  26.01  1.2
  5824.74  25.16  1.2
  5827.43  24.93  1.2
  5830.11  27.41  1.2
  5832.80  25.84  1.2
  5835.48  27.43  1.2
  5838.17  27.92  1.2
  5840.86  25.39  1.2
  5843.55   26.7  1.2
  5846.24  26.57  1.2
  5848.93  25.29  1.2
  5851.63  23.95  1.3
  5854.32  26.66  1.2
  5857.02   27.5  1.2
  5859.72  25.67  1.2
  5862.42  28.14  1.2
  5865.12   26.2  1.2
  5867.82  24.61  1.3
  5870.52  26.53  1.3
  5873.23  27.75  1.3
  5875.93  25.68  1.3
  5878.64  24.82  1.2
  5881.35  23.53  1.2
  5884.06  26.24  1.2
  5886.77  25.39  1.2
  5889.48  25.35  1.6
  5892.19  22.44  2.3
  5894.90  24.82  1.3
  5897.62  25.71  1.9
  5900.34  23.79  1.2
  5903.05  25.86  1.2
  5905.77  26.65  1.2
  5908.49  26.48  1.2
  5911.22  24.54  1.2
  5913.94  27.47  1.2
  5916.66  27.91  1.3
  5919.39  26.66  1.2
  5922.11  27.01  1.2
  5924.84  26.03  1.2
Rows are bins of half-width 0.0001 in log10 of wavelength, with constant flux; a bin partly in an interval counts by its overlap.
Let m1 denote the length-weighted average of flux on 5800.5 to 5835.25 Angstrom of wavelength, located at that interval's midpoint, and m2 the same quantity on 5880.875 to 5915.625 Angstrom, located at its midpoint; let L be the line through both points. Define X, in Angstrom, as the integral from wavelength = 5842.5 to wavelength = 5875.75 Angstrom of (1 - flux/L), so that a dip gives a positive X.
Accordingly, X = -1.1 Angstrom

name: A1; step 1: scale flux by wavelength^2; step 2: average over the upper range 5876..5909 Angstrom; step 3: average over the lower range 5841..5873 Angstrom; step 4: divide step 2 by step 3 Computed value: 1.0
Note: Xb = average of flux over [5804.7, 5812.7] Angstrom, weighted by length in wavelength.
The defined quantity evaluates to 25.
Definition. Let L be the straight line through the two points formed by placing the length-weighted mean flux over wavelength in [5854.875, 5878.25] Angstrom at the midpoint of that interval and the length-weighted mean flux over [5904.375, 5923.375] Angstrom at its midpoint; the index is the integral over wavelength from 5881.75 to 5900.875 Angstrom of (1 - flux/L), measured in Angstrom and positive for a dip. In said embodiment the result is 1.3 Angstrom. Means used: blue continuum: 26.4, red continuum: 26.7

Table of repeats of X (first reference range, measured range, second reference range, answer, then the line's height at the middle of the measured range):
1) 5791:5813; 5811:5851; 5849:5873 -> -1.0 Angstrom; 25.4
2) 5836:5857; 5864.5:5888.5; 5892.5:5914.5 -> 0.2 Angstrom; 25.8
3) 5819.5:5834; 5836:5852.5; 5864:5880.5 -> -0.2 Angstrom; 25.8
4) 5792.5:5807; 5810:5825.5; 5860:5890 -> -0.7 Angstrom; 24.7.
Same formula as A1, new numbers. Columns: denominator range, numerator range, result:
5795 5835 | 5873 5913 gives 1.02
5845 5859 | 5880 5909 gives 0.98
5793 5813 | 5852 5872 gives 1.08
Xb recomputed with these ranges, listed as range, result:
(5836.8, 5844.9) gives 26.7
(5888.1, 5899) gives 24.6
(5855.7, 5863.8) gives 27.1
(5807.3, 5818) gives 25.9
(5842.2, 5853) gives 25.6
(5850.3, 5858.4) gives 26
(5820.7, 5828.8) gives 25.4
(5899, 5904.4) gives 24.9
